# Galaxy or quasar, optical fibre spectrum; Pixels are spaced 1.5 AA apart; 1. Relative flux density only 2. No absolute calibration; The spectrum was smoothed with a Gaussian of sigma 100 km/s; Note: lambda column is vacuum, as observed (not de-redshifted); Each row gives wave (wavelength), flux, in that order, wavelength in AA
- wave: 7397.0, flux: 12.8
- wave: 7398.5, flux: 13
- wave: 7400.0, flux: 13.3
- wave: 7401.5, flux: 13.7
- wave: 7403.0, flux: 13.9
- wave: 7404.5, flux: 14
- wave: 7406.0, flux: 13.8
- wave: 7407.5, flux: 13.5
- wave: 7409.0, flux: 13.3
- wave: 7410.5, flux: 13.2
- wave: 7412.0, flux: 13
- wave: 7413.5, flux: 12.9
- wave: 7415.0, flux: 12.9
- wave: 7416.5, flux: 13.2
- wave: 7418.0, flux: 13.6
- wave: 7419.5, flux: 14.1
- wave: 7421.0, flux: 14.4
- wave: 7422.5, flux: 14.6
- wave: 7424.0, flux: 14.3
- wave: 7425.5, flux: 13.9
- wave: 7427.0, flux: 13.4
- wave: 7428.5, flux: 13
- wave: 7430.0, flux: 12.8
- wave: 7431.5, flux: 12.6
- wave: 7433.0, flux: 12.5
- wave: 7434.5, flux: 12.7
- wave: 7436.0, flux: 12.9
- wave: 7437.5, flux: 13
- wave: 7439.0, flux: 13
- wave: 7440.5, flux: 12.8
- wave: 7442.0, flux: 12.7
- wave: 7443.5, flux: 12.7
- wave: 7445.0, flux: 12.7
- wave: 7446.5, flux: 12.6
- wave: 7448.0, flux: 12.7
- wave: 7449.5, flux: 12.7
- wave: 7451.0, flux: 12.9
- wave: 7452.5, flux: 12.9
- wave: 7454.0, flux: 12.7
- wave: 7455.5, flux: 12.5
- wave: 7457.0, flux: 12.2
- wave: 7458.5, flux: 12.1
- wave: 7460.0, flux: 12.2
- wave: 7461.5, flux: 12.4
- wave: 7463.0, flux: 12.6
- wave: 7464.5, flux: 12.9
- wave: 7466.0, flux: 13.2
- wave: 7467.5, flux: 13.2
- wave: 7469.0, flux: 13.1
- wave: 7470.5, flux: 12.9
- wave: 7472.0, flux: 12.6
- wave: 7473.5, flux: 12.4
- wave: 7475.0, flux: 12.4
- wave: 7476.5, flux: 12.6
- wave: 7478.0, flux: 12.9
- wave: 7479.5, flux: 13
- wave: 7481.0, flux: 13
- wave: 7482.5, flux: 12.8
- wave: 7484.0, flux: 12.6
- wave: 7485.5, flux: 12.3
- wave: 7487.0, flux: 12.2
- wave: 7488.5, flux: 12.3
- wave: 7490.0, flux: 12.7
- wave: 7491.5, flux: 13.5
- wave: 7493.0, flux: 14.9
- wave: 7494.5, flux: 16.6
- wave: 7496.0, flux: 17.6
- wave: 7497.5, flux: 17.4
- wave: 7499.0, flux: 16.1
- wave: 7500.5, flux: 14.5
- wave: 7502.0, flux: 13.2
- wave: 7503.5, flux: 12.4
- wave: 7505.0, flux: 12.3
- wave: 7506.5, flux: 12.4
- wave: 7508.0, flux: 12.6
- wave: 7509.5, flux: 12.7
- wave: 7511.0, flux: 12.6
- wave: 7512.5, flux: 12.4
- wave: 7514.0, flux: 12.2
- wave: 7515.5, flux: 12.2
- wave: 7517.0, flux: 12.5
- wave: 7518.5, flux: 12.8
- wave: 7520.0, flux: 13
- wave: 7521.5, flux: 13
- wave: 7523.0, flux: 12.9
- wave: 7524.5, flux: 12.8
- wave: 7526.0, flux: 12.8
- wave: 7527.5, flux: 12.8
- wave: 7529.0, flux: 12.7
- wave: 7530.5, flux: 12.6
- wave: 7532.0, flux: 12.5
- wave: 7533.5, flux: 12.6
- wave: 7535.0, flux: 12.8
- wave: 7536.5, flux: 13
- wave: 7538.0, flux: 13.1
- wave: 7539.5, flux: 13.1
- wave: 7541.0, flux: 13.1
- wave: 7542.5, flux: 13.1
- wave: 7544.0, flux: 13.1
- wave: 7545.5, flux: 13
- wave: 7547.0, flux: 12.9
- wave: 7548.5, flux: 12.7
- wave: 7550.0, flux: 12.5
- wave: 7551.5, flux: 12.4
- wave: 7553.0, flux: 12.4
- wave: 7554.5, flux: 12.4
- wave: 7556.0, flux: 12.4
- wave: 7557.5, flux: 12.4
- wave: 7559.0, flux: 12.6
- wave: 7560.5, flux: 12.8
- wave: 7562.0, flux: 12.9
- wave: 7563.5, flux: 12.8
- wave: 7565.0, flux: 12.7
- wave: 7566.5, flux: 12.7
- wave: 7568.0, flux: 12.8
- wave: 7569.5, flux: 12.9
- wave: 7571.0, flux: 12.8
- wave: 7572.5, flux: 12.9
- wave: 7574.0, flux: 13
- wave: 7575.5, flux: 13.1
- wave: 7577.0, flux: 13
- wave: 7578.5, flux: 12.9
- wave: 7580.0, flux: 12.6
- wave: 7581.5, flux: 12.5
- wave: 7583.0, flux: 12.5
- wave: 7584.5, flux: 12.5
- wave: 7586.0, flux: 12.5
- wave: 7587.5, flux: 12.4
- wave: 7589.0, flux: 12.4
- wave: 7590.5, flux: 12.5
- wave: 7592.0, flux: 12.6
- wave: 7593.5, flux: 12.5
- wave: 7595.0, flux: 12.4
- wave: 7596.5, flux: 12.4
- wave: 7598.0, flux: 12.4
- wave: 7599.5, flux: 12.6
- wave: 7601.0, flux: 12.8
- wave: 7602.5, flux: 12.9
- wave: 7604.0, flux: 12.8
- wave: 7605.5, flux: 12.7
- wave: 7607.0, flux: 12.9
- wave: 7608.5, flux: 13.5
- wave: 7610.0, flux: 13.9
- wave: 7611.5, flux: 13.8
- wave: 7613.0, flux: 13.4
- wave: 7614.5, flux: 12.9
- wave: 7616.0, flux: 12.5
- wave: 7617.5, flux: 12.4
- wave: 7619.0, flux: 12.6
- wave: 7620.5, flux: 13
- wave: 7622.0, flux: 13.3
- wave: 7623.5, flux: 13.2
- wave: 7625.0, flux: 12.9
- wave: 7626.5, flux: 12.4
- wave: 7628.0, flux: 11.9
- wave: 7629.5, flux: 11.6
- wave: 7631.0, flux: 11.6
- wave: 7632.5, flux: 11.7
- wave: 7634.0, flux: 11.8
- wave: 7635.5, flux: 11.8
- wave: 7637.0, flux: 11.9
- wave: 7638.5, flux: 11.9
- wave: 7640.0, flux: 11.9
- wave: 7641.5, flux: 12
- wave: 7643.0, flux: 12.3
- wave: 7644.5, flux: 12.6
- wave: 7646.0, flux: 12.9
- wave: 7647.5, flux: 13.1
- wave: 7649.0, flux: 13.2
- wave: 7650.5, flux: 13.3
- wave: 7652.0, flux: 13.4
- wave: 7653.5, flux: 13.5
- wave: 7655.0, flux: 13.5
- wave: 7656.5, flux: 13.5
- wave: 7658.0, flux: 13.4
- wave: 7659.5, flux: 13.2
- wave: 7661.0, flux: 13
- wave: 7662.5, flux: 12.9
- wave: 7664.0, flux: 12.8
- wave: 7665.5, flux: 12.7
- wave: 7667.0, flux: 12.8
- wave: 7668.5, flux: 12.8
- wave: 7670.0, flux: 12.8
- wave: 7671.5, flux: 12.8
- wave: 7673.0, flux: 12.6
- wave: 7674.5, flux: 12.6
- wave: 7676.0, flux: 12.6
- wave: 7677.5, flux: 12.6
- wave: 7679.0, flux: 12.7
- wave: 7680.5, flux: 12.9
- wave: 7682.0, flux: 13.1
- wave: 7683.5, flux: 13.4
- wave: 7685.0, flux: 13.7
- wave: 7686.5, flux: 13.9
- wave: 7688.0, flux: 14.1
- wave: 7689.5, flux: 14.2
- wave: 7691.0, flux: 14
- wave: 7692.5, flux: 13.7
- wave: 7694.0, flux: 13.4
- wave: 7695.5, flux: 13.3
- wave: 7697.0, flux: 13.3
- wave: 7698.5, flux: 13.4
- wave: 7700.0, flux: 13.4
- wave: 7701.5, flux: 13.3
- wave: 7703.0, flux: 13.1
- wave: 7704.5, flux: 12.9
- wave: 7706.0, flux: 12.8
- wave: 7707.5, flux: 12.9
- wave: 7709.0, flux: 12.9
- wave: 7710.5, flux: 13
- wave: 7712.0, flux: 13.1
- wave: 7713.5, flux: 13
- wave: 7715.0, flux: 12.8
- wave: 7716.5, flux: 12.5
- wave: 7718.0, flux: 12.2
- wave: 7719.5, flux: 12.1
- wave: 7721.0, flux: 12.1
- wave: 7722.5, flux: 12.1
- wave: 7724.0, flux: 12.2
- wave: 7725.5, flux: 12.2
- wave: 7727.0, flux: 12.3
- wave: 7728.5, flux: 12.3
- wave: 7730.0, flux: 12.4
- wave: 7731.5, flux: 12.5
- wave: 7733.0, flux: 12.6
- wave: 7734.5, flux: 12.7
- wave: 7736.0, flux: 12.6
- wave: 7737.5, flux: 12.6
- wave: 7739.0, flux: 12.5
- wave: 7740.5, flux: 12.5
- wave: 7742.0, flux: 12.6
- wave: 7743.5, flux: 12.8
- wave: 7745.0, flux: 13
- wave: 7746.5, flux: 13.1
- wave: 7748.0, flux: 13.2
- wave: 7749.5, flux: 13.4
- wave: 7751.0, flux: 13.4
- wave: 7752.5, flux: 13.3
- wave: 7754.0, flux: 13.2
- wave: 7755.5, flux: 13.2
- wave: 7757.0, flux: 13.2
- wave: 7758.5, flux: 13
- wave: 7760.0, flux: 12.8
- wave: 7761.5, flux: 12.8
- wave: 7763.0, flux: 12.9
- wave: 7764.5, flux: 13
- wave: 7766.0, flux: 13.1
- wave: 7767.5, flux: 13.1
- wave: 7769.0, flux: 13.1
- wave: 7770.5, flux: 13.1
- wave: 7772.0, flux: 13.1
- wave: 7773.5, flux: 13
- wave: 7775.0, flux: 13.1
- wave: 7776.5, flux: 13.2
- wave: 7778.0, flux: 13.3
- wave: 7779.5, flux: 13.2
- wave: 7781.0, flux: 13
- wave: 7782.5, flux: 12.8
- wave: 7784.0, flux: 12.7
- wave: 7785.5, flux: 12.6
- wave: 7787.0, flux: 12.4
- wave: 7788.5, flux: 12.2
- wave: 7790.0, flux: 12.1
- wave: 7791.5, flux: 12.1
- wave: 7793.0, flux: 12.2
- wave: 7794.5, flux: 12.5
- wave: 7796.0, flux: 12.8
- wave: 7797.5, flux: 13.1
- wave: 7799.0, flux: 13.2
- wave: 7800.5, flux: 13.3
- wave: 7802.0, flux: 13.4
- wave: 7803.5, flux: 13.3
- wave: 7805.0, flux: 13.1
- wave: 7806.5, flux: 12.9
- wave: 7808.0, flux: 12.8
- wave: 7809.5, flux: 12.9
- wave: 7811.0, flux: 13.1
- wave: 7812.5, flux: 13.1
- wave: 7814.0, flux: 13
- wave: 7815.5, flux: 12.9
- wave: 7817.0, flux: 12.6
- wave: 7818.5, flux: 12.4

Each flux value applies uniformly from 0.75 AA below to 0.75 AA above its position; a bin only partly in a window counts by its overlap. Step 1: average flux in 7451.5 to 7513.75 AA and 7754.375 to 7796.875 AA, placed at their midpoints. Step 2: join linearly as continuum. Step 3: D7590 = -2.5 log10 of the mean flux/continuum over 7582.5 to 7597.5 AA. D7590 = 0.05 mag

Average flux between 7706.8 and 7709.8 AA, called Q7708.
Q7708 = 12.9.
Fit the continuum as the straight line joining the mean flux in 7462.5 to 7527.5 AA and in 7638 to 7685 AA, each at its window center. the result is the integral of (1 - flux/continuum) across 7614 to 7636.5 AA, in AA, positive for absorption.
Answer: 1.02 AA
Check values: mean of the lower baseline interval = 13.2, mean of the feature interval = 12.4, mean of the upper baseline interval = 12.9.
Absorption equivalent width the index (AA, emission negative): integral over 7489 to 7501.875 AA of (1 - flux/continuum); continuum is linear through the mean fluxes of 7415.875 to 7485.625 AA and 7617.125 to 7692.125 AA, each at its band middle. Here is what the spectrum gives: -2.3 AA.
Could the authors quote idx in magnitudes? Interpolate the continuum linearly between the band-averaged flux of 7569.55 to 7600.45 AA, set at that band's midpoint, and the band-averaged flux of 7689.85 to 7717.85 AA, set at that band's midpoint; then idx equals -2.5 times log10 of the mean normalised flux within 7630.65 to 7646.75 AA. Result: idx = 0.07 mag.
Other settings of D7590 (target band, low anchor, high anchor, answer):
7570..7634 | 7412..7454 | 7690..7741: 0.020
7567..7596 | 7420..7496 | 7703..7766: 0.020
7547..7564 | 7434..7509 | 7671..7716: 0.047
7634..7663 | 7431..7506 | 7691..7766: 0.014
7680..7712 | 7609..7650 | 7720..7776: -0.056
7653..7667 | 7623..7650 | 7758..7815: -0.066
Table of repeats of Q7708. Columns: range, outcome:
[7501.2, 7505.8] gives 12.7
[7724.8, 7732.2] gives 12.3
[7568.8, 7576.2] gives 12.9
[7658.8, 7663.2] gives 13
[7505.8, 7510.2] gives 12.6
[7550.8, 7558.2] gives 12.4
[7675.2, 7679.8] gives 12.6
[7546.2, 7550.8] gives 12.7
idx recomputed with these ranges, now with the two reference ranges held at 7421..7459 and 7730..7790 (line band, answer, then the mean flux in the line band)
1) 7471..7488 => 0.03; 12.6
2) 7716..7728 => 0.06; 12.2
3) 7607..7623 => -0.02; 13.1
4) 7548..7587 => 0.02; 12.7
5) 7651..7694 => -0.02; 13.2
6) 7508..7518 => 0.04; 12.5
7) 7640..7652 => 0.01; 12.8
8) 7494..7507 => -0.14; 14.7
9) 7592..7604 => 0.03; 12.6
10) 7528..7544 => 0.01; 12.9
